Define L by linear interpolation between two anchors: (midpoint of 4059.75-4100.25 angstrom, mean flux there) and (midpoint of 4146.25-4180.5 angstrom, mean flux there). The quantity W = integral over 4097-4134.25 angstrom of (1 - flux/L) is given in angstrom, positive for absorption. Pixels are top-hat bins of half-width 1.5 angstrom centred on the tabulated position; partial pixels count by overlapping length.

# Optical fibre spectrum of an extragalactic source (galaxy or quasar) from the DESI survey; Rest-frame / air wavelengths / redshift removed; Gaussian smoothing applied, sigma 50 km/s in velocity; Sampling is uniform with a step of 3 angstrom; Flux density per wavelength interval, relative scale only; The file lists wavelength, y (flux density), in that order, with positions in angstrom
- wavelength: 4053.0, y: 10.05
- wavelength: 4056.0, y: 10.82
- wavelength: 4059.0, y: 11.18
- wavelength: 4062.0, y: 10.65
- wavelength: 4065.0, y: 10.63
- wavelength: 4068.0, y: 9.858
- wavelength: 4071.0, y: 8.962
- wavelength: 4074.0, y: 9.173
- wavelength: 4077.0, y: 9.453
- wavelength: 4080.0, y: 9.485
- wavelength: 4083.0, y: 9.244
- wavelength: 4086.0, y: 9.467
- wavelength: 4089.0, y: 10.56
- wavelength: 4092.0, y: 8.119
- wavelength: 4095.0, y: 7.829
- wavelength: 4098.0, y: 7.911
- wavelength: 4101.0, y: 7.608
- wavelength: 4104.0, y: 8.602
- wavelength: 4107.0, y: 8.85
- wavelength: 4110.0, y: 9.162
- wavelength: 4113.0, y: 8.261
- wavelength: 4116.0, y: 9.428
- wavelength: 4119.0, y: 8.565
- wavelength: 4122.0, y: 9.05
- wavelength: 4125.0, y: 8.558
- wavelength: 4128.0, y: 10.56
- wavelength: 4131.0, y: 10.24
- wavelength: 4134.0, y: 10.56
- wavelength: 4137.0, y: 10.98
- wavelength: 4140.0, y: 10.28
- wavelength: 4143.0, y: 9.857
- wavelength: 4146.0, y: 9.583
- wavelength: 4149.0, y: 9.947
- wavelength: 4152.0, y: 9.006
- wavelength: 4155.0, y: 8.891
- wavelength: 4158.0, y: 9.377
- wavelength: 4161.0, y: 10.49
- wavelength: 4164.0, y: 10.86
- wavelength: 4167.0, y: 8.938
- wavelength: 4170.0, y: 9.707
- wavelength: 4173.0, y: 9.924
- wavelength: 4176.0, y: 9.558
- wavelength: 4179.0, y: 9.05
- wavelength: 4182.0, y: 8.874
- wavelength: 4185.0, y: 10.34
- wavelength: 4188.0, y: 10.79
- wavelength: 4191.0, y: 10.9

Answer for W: 1.8 angstrom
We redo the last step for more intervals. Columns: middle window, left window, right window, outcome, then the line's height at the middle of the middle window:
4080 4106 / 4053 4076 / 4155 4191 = 3.5 angstrom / 10.1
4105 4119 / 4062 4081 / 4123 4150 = 1.5 angstrom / 9.91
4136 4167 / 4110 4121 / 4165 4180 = -2.1 angstrom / 9.25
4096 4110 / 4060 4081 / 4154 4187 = 2.0 angstrom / 9.75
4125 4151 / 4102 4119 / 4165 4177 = -2.8 angstrom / 9.16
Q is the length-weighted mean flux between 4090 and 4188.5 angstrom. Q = 9.38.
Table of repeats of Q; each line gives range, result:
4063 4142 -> 9.3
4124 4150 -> 10.1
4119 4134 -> 9.59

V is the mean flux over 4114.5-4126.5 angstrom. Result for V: 8.9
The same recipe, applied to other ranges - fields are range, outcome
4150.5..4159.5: 9.09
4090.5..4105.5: 8.01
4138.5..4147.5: 9.91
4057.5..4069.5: 10.6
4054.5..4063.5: 10.9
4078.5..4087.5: 9.4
